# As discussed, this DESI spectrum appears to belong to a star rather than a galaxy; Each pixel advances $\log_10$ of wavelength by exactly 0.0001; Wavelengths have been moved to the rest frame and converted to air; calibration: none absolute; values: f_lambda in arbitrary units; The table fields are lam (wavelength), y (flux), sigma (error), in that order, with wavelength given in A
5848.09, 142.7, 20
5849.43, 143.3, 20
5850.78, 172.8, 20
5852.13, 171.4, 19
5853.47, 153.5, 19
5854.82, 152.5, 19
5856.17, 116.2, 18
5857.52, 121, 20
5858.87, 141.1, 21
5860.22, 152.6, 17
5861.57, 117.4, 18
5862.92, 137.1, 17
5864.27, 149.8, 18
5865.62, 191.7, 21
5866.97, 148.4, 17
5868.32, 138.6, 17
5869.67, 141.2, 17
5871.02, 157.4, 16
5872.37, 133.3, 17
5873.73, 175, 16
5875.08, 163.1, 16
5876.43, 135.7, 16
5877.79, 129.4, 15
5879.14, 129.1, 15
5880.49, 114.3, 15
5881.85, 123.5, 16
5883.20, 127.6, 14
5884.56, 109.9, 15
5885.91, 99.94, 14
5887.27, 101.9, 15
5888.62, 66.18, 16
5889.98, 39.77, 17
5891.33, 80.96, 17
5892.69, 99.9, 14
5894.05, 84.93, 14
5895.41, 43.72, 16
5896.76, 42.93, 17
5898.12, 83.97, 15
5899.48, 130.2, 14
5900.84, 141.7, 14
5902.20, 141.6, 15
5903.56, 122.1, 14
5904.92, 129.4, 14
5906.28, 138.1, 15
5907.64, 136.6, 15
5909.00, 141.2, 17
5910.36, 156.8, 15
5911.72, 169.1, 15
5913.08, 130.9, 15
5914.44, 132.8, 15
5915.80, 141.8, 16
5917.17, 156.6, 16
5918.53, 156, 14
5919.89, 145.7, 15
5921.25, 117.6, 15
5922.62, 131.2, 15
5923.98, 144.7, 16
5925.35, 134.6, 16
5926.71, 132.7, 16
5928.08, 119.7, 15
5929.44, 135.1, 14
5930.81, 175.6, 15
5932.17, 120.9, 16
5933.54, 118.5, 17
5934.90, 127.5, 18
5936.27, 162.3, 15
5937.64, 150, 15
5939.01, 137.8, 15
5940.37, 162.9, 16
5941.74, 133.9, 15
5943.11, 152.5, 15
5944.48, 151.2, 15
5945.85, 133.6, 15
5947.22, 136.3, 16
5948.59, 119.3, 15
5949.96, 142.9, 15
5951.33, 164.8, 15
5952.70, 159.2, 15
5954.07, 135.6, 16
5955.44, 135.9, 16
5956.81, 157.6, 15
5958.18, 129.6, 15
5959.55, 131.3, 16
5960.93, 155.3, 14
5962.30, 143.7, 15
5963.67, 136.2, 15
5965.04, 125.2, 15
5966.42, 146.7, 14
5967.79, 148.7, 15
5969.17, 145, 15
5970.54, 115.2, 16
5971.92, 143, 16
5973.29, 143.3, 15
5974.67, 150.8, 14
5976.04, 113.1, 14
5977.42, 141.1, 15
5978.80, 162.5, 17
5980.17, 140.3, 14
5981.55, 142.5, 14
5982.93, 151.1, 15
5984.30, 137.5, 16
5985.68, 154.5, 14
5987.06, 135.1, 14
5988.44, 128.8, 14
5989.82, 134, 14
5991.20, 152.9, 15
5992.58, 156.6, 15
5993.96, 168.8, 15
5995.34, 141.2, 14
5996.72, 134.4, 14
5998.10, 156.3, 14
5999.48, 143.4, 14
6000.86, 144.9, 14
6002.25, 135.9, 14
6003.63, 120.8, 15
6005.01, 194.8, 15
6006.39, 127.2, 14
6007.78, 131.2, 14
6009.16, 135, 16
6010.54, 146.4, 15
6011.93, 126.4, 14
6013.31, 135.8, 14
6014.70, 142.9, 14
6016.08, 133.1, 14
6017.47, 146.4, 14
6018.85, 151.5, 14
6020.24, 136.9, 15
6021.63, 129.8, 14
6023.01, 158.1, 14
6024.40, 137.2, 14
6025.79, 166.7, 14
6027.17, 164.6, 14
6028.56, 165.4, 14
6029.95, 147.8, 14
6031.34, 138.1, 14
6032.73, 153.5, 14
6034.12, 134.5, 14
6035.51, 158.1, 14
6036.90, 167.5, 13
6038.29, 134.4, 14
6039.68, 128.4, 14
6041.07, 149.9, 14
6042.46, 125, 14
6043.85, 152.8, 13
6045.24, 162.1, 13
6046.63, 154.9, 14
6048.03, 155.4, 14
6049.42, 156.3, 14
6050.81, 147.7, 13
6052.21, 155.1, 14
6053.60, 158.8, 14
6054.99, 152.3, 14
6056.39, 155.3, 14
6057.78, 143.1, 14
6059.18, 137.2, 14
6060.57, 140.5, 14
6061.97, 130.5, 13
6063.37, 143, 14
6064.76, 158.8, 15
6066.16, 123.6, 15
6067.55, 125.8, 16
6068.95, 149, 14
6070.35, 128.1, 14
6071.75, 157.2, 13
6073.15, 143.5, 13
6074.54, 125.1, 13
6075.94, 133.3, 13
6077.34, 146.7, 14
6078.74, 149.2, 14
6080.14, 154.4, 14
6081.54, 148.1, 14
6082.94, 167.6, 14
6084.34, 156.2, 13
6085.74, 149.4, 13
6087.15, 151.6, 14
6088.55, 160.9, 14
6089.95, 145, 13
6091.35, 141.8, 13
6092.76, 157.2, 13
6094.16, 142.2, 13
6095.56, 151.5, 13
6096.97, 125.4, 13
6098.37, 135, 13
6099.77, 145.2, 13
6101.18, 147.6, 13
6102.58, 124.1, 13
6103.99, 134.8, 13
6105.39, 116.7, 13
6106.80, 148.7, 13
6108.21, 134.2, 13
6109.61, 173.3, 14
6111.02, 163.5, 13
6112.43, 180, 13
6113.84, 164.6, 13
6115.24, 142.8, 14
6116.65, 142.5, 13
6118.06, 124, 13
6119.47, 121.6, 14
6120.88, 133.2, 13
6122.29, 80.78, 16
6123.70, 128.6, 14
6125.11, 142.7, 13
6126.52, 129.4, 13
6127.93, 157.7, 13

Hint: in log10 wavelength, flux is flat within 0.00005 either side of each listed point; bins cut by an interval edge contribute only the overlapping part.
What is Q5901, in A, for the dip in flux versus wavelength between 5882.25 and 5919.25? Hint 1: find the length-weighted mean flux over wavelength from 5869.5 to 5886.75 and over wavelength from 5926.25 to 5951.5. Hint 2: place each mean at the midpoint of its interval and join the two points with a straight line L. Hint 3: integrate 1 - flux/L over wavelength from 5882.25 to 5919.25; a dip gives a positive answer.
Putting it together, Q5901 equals 5.70 A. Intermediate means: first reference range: 133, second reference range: 140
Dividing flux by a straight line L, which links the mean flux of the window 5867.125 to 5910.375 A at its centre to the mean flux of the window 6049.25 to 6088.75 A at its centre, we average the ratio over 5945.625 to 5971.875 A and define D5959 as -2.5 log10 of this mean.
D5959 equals -0.10 mag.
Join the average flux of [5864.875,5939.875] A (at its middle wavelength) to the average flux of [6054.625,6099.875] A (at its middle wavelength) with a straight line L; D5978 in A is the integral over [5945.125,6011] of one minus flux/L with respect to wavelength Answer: -3.4 A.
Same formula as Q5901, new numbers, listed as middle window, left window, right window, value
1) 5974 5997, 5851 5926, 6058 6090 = -1.2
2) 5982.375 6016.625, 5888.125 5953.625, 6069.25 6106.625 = -1.7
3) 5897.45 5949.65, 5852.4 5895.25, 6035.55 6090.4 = -2.6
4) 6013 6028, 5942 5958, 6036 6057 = 0.3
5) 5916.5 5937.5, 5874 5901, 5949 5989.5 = -3.0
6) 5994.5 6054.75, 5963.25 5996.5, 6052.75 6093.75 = -1.0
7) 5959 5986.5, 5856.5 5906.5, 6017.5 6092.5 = -1.3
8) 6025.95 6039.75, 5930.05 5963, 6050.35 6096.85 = -0.5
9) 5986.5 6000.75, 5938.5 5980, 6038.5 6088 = -0.2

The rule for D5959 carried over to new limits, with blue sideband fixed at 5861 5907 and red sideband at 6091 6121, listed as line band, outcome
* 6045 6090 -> -0.061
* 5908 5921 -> -0.192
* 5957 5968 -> -0.097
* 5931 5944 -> -0.137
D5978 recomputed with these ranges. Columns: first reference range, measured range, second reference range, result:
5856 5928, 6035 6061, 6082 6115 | -1.09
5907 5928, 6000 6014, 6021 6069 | 0.55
